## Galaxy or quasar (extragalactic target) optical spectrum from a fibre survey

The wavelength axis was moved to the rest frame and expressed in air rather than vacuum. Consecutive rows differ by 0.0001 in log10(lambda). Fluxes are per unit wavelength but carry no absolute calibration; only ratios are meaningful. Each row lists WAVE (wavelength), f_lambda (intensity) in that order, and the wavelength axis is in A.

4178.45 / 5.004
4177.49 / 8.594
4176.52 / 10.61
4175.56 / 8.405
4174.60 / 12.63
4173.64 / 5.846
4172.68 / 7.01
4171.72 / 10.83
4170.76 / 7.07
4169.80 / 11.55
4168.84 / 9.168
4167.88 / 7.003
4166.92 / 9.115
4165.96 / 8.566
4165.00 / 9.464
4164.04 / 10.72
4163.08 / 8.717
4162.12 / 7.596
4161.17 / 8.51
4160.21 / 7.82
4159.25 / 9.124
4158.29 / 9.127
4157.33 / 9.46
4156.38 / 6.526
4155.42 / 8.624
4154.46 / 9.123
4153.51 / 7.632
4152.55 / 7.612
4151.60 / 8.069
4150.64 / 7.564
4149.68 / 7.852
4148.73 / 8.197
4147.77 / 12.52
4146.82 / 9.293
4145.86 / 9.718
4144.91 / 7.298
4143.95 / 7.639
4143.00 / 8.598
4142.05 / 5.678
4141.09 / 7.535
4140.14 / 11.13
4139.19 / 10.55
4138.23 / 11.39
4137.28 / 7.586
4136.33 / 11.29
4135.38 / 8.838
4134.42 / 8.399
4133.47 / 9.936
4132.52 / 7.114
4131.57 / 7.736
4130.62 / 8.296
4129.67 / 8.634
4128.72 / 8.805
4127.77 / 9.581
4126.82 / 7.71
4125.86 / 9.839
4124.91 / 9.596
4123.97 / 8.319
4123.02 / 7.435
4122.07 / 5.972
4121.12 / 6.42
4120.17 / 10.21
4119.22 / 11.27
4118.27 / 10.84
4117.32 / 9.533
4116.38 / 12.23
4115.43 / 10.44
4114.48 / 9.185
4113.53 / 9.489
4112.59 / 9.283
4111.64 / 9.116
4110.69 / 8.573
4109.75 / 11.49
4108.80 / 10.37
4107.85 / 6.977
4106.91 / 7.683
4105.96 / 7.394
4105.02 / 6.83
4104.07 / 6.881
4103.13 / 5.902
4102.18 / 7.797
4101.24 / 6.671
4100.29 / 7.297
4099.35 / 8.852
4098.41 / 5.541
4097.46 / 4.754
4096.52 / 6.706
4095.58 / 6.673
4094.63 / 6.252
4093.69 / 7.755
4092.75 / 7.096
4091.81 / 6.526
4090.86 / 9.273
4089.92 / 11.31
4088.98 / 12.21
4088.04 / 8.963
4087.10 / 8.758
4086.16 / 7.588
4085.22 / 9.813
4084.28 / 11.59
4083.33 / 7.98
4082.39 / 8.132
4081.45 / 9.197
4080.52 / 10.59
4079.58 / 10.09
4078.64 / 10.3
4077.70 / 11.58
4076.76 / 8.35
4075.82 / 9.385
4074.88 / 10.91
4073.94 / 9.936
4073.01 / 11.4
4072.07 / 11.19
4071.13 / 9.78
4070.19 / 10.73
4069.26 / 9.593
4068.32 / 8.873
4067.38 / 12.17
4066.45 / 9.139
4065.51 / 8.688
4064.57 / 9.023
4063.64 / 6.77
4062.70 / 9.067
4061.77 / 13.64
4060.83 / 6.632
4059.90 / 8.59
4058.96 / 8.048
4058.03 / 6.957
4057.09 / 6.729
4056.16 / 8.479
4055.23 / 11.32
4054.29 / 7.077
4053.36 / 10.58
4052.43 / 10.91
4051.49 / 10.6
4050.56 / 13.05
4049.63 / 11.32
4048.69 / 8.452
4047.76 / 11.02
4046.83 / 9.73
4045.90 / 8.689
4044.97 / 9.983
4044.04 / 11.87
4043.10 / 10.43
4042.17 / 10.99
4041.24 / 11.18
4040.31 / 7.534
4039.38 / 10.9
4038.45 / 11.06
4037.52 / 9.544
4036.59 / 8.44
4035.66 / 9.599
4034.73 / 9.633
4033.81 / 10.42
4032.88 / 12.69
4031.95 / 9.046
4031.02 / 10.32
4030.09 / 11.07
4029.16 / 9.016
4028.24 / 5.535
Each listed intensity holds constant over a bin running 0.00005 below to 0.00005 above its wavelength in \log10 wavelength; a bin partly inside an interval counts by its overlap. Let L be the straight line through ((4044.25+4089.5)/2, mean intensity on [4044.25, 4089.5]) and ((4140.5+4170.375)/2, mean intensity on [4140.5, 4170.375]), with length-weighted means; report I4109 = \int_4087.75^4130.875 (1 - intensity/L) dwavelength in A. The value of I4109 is 3.3 A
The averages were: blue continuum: 9.67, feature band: 8.43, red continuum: 8.57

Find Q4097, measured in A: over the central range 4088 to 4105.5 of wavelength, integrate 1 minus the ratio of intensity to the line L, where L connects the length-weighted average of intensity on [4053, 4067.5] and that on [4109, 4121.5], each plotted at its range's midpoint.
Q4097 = 3.7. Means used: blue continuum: 8.84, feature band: 7.51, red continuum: 9.89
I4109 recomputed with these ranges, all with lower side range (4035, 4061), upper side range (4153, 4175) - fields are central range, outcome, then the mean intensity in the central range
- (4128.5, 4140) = -0.2 A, 9.12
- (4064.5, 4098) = 0.6 A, 9.22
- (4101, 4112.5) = 1.4 A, 8.04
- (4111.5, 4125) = -0.3 A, 9.29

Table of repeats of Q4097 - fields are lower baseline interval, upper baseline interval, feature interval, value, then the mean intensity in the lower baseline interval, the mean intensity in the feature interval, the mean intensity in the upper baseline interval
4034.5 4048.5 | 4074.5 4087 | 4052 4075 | 0.8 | 10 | 9.43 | 9.62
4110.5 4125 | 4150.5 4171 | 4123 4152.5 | 0.5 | 9.25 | 8.78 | 8.59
